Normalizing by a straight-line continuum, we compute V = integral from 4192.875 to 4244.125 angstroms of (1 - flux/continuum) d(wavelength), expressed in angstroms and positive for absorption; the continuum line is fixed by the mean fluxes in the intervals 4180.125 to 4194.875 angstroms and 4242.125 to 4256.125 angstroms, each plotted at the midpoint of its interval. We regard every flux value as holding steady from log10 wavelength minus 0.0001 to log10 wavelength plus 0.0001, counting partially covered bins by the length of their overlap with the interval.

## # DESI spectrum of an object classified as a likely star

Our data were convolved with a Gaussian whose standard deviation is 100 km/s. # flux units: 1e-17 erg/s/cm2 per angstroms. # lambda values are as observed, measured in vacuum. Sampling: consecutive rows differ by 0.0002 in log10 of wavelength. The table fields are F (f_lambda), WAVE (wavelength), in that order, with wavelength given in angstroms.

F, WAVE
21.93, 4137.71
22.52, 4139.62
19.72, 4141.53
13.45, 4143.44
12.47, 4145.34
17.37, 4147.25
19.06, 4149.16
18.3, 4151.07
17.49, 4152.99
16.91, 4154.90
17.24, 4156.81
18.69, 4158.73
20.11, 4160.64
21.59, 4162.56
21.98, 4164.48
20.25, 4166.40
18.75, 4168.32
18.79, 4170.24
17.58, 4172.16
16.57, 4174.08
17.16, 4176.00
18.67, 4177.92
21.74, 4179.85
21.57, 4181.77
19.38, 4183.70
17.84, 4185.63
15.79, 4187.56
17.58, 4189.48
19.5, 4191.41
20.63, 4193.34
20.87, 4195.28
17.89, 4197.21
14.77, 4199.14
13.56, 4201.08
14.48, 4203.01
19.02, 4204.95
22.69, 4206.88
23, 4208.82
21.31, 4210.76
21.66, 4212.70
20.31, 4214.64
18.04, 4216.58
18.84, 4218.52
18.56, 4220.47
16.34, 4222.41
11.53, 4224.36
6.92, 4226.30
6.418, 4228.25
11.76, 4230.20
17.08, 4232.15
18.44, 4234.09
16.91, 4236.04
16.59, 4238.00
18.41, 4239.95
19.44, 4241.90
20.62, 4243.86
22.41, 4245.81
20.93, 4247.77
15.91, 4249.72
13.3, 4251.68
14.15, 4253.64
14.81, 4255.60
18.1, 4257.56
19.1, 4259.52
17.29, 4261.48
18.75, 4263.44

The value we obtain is 3.3 angstroms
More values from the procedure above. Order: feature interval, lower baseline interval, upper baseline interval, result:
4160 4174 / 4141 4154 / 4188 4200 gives -1.8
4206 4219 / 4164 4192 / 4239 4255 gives -1.7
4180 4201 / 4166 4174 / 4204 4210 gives 1.7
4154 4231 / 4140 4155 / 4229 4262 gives -3.4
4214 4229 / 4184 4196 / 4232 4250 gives 3.3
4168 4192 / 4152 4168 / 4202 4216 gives 1.4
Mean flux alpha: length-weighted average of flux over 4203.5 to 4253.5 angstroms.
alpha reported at 17.4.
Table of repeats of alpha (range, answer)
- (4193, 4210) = 18.5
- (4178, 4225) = 18.7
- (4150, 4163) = 18.5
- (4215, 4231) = 13.8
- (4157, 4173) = 19.6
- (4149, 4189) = 18.8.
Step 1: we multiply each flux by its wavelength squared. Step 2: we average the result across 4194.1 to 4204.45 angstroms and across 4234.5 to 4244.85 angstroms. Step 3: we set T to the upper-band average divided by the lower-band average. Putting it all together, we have 1.14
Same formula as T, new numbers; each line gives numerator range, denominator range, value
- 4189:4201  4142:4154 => 1.13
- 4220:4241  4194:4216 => 0.76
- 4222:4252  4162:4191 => 0.86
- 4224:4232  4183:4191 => 0.56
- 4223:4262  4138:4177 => 0.91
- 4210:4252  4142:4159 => 1.05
